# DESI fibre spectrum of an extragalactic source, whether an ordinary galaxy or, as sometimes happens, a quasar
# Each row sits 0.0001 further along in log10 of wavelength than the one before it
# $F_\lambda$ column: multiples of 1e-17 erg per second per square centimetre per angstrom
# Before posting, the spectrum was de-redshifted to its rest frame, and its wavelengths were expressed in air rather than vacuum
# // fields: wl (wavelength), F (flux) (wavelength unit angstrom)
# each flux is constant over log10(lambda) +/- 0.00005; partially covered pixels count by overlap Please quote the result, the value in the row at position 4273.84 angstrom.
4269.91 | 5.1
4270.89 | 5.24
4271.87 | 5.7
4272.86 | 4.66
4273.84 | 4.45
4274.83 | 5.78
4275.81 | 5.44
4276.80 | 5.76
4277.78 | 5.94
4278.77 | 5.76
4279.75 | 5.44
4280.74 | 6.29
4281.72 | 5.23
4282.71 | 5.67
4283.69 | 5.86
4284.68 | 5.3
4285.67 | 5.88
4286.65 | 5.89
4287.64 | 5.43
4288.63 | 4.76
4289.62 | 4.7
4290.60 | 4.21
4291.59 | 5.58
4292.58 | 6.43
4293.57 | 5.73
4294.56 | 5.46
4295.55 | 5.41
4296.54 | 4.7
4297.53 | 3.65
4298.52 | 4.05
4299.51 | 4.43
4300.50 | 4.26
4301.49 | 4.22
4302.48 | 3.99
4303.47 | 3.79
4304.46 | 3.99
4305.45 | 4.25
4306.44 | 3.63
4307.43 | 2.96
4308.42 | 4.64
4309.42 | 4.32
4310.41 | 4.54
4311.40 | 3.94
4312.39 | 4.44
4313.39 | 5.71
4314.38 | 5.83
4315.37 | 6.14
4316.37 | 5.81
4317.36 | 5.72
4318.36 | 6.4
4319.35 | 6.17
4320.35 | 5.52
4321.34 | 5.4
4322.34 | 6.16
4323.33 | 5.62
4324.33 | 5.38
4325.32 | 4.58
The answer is 4.45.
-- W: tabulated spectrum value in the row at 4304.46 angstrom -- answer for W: 3.99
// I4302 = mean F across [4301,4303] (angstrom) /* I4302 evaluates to 4.1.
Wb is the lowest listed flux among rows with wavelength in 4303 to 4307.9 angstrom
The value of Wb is 2.96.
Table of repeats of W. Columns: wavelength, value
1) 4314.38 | 5.83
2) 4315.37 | 6.14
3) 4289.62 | 4.7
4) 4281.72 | 5.23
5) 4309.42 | 4.32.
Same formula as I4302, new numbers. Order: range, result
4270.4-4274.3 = 5.02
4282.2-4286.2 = 5.68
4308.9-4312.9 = 4.31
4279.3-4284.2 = 5.7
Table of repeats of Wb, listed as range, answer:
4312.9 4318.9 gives 5.71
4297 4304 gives 3.65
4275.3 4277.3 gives 5.44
